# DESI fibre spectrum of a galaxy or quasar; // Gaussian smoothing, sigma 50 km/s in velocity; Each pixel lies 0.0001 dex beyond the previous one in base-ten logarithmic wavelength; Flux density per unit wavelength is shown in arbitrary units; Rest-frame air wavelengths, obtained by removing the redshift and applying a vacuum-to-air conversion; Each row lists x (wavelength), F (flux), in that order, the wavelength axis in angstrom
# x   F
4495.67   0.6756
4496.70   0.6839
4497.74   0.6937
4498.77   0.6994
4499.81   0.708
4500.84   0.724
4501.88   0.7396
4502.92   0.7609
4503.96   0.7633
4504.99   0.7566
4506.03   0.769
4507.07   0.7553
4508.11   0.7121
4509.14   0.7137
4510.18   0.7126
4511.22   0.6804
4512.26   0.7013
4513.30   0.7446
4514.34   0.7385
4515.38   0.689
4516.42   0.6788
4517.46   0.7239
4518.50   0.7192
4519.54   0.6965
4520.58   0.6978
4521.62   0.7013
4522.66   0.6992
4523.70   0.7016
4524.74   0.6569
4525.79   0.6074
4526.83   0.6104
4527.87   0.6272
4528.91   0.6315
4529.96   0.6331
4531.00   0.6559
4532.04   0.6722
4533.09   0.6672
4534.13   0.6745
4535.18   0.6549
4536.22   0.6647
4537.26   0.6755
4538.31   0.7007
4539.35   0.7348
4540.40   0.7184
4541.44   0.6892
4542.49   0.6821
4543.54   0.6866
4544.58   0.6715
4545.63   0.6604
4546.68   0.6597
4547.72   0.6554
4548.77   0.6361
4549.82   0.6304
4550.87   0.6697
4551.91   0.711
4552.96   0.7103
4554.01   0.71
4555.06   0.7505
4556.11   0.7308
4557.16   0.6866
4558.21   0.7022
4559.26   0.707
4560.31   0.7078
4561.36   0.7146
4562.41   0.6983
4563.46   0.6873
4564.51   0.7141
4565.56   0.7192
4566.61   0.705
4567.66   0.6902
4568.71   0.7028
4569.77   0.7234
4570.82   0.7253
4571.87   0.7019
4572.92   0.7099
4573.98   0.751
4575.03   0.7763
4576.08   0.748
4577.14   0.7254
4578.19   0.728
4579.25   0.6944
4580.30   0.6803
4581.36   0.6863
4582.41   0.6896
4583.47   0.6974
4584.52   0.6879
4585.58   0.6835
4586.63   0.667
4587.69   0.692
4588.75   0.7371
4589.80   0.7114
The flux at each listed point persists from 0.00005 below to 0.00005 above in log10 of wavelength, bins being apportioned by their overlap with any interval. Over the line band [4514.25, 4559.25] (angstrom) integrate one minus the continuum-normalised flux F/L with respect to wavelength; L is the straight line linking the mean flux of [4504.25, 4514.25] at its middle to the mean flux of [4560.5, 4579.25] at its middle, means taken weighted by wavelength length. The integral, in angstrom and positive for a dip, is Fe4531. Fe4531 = 2.7 angstrom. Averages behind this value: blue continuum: 0.729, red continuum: 0.718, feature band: 0.681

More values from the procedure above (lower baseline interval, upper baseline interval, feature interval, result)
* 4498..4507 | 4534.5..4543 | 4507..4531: 1.0 angstrom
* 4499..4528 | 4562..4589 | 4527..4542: 0.8 angstrom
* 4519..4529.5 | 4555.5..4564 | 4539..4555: 0.2 angstrom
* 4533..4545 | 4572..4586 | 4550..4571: -0.2 angstrom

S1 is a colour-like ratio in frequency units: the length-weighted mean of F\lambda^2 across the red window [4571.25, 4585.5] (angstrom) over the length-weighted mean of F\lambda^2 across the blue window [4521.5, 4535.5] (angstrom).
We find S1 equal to 1.11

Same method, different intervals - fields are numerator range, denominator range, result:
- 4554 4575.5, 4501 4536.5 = 1.05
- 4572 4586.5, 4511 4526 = 1.05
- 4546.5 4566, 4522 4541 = 1.05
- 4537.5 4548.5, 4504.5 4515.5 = 0.96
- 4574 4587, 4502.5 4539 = 1.05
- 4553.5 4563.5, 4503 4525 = 1.01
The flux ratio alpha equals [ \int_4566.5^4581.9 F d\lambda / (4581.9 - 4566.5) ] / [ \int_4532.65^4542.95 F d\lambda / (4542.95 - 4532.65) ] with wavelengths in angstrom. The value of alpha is 1.0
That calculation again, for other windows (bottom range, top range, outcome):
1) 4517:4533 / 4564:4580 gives 1.08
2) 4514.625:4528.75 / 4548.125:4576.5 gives 1.04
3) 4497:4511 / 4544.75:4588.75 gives 0.96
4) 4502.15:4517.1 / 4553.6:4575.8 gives 0.98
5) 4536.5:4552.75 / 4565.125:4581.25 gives 1.06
